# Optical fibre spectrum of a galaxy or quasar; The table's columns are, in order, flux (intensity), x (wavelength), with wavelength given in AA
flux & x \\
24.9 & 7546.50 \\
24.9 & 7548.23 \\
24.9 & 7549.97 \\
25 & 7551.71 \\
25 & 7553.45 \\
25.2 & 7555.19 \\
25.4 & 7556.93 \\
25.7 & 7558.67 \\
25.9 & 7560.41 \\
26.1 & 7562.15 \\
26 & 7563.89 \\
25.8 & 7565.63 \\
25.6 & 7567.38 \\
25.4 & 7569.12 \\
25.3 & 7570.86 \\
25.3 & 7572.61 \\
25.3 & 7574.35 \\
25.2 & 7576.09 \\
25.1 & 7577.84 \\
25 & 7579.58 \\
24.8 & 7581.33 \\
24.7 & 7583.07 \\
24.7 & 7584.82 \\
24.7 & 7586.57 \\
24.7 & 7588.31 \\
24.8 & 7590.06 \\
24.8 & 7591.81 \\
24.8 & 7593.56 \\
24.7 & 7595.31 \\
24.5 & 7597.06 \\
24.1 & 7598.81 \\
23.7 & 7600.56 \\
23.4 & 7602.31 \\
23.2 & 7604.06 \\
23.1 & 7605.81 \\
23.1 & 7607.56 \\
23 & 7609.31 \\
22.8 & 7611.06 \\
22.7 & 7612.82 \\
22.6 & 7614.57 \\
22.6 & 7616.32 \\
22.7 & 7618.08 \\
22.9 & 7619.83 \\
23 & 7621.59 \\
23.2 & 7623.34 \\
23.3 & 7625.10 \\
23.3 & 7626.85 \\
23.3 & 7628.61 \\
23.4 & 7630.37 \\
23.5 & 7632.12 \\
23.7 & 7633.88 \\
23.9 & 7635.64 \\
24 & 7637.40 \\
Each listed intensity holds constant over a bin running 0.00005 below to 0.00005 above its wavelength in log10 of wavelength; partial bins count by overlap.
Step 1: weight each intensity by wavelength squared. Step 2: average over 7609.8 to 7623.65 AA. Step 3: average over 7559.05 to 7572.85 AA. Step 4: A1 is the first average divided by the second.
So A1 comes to 0.90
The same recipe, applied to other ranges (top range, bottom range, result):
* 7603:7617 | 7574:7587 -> 0.93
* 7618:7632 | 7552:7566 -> 0.92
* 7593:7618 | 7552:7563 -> 0.93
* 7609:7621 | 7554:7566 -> 0.90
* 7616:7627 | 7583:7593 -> 0.94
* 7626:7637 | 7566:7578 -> 0.94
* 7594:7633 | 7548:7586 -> 0.93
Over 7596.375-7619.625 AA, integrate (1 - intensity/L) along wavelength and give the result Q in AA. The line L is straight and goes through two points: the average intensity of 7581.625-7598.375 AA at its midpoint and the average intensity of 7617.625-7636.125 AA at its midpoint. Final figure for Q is 0.8 AA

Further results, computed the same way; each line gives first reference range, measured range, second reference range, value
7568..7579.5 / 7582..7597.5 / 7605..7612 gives -0.3 AA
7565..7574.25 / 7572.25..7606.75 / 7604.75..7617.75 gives -0.4 AA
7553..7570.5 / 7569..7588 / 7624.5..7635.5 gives 0.1 AA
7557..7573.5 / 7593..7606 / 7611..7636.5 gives 0.1 AA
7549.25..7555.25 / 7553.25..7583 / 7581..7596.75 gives -0.6 AA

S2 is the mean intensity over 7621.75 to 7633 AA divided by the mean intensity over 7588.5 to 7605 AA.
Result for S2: 1.0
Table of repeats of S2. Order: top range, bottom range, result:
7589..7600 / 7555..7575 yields 0.96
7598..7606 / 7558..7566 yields 0.91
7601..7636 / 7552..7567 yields 0.90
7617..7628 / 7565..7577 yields 0.91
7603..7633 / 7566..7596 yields 0.92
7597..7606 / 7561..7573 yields 0.92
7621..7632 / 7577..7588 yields 0.94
